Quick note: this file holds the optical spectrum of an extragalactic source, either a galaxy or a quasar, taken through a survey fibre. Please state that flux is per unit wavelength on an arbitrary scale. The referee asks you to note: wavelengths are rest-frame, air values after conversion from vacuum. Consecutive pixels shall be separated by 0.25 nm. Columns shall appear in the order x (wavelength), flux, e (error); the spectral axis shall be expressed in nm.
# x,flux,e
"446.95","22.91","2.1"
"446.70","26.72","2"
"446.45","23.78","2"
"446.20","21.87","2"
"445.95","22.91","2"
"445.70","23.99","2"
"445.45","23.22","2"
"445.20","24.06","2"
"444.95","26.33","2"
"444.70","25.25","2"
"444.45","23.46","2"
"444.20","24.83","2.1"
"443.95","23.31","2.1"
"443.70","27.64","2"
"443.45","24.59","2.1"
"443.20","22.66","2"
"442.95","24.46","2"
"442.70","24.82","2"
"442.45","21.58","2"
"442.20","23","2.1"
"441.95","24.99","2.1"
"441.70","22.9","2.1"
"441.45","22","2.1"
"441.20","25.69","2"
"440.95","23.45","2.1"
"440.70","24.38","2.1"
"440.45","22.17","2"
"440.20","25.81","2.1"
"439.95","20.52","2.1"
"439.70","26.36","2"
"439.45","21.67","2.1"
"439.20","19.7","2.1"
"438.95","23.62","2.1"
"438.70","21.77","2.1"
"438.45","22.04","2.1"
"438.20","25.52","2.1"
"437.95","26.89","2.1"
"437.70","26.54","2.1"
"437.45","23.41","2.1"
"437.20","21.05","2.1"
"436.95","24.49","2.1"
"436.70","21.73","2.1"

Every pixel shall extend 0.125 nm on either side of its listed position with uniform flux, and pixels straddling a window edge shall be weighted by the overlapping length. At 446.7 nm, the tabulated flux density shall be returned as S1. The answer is 26.72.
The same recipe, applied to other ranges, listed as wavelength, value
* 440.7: 24.38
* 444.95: 26.33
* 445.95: 22.91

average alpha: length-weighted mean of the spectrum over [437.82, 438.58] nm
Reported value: 24.8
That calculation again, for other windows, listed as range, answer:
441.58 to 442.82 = 23.5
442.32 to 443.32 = 23.4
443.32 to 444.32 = 25.1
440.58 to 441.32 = 24.5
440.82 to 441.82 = 23.5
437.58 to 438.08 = 26.7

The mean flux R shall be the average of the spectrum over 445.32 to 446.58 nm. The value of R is 23.2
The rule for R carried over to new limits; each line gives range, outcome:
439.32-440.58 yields 23.3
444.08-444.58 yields 24.1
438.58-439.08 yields 22.7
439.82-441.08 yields 23.3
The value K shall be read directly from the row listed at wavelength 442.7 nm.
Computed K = 24.82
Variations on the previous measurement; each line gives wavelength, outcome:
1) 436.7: 21.73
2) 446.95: 22.91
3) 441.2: 25.69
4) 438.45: 22.04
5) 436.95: 24.49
